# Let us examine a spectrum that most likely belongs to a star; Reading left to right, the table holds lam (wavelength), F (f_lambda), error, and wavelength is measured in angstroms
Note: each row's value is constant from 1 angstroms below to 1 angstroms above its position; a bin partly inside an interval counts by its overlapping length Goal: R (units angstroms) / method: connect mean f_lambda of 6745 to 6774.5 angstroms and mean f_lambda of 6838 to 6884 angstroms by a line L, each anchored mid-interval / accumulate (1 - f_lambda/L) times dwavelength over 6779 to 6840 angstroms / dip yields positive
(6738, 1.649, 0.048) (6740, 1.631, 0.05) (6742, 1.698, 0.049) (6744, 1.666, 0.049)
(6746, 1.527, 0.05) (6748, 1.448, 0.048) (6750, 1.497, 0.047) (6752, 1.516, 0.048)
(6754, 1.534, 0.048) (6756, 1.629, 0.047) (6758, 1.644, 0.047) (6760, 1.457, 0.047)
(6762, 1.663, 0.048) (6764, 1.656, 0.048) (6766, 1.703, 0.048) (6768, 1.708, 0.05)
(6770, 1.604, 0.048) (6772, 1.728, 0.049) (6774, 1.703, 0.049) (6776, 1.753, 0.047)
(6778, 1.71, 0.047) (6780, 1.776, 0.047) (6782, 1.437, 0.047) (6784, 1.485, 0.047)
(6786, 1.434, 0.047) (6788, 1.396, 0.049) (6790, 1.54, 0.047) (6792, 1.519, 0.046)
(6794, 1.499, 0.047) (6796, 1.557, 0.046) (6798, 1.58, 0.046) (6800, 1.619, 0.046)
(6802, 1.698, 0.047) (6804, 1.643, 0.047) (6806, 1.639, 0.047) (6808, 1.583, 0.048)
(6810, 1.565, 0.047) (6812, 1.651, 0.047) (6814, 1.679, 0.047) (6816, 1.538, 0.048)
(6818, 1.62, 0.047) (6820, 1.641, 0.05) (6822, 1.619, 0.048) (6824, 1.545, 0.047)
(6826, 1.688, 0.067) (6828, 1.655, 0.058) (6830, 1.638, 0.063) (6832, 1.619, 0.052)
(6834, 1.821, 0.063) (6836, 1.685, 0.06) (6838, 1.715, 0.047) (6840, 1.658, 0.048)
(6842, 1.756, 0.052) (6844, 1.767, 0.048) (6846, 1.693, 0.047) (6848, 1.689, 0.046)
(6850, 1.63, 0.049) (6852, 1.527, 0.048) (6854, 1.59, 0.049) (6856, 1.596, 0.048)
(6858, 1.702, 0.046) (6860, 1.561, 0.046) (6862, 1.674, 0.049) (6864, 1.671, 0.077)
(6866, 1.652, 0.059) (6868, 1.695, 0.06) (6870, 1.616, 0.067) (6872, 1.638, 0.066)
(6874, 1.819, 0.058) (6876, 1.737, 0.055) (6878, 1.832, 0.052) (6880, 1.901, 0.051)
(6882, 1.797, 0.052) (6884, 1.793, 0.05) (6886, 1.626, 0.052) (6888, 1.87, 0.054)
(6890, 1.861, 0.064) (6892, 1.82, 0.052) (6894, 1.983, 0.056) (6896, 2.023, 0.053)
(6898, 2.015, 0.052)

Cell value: 1.6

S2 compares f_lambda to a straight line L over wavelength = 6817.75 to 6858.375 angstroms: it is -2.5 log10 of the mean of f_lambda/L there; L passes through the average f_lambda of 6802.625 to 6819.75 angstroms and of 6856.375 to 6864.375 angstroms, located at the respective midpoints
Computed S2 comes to -0.02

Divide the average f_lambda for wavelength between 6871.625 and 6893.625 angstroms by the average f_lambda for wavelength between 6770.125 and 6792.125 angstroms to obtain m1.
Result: 1.13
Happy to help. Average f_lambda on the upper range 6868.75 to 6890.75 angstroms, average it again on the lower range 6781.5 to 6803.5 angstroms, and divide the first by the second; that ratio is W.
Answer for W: 1.16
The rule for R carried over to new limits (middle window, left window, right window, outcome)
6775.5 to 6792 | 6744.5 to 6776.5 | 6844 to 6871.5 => 0.6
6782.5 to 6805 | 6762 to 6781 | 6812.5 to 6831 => 1.7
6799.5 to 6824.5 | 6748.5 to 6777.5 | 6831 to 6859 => 0.5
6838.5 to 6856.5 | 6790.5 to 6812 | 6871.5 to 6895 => 0.6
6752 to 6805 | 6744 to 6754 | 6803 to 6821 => -1.3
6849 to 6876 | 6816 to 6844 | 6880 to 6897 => 1.8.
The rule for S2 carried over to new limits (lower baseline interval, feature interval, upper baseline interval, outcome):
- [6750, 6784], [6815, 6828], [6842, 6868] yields 0.02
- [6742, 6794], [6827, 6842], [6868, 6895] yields 0.01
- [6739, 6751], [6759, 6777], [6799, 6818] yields -0.05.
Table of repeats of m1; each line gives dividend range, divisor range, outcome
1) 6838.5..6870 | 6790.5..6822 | 1.03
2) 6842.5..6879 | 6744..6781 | 1.03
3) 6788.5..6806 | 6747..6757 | 1.04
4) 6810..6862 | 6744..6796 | 1.04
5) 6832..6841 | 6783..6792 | 1.16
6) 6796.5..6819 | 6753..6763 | 1.02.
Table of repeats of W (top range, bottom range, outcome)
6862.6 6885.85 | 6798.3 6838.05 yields 1.06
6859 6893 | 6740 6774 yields 1.08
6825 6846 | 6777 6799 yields 1.10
